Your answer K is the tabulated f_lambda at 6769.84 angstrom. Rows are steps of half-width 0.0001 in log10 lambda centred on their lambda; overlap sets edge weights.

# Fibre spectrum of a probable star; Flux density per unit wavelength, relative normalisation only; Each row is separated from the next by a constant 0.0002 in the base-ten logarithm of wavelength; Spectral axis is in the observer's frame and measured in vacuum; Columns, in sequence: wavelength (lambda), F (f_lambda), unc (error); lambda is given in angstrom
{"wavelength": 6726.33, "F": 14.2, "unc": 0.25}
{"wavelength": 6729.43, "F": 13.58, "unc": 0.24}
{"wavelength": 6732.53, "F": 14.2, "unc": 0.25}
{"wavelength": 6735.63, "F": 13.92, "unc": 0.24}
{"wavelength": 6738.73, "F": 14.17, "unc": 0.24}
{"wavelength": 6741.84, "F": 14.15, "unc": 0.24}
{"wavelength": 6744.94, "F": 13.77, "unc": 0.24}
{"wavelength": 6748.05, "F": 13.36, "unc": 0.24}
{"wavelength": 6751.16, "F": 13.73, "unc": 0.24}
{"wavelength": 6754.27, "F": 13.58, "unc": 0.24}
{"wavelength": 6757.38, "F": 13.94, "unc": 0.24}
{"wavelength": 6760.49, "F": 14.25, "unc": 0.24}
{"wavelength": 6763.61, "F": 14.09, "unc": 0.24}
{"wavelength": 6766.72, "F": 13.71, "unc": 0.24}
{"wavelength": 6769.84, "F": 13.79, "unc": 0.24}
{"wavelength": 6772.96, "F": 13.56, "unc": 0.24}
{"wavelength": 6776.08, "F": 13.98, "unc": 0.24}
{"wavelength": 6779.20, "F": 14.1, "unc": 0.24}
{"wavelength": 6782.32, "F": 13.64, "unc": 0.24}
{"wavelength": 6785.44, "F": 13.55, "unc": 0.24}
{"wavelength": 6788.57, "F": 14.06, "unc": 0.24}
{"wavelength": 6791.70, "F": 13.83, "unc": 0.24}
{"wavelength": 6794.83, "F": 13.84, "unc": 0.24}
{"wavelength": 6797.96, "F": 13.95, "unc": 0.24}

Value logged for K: 13.79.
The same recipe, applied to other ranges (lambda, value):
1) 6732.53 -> 14.2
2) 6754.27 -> 13.58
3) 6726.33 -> 14.2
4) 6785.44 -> 13.55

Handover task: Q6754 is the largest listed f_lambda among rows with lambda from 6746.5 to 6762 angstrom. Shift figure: 14.25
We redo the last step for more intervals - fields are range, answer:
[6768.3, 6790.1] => 14.1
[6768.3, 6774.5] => 13.79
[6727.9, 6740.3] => 14.2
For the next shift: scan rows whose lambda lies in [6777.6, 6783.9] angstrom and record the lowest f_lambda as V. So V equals 13.64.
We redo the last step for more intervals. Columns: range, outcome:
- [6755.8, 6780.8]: 13.56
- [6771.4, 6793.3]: 13.55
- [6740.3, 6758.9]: 13.36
